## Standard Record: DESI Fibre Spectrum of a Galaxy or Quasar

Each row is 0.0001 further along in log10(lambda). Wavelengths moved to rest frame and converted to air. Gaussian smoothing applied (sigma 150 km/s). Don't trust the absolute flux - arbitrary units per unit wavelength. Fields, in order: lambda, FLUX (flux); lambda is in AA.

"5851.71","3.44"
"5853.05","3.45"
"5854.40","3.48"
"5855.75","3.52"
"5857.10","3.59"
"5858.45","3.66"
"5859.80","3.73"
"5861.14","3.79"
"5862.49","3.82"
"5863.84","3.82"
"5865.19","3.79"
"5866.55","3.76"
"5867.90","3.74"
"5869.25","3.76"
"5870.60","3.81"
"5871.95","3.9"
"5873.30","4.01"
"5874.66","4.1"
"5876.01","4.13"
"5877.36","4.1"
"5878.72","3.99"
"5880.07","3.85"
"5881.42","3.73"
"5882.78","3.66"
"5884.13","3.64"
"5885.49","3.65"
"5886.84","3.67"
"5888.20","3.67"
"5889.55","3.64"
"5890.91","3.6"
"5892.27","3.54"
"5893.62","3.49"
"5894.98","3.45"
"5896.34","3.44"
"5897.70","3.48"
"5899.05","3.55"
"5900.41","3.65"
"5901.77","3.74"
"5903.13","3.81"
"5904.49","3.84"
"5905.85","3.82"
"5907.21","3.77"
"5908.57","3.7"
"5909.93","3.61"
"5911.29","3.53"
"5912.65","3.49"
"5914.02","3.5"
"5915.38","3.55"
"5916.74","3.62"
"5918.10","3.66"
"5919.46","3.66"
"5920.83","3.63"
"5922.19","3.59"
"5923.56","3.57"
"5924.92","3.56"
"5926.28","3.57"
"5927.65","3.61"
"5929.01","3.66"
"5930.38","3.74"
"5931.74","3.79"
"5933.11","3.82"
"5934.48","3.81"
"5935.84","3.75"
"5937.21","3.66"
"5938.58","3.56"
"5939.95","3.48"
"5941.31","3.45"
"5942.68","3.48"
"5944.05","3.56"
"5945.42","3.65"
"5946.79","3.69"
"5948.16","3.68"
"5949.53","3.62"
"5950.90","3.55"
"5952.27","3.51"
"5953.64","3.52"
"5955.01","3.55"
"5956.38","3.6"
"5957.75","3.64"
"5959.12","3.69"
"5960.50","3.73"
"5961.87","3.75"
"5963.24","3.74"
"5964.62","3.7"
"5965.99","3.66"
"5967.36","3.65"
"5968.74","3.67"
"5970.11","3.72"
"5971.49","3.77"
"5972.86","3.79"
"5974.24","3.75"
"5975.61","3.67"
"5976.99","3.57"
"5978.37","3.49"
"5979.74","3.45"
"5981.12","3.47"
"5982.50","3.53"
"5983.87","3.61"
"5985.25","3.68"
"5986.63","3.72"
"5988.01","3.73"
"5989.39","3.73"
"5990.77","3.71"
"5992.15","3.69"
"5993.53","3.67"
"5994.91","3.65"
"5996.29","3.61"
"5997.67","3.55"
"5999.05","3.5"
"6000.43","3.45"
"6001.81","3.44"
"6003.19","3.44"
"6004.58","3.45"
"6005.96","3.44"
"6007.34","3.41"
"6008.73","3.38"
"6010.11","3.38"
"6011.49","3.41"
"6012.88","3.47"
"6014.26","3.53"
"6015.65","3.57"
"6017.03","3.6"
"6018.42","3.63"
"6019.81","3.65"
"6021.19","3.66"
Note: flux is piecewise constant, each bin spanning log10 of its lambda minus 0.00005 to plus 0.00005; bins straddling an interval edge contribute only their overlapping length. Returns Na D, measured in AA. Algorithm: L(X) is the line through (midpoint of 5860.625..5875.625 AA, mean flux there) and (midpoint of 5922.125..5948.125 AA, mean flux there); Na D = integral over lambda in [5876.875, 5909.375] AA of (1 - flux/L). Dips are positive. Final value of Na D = 0.7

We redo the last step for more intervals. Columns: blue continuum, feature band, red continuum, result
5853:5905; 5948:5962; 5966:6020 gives 0.0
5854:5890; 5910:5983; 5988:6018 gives 0.3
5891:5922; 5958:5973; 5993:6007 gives -0.7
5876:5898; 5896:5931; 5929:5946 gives 0.3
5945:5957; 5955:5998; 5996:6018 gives -1.4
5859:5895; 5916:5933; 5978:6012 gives 0.2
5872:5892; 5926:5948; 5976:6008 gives 0.3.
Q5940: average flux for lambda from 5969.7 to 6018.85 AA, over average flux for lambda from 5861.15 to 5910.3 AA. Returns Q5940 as 1.0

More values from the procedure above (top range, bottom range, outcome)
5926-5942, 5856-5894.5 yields 0.97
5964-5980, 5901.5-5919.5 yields 1.00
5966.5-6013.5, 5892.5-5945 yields 0.99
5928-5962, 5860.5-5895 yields 0.96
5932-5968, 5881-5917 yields 1.00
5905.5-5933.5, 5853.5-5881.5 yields 0.95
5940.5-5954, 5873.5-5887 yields 0.92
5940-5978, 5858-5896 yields 0.97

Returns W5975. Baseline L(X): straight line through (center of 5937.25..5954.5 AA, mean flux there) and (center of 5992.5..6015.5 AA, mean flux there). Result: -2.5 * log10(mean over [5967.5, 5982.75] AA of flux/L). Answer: -0.030 mag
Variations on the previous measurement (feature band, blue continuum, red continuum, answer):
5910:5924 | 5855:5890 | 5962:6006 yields 0.042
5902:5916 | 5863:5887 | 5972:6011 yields 0.029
